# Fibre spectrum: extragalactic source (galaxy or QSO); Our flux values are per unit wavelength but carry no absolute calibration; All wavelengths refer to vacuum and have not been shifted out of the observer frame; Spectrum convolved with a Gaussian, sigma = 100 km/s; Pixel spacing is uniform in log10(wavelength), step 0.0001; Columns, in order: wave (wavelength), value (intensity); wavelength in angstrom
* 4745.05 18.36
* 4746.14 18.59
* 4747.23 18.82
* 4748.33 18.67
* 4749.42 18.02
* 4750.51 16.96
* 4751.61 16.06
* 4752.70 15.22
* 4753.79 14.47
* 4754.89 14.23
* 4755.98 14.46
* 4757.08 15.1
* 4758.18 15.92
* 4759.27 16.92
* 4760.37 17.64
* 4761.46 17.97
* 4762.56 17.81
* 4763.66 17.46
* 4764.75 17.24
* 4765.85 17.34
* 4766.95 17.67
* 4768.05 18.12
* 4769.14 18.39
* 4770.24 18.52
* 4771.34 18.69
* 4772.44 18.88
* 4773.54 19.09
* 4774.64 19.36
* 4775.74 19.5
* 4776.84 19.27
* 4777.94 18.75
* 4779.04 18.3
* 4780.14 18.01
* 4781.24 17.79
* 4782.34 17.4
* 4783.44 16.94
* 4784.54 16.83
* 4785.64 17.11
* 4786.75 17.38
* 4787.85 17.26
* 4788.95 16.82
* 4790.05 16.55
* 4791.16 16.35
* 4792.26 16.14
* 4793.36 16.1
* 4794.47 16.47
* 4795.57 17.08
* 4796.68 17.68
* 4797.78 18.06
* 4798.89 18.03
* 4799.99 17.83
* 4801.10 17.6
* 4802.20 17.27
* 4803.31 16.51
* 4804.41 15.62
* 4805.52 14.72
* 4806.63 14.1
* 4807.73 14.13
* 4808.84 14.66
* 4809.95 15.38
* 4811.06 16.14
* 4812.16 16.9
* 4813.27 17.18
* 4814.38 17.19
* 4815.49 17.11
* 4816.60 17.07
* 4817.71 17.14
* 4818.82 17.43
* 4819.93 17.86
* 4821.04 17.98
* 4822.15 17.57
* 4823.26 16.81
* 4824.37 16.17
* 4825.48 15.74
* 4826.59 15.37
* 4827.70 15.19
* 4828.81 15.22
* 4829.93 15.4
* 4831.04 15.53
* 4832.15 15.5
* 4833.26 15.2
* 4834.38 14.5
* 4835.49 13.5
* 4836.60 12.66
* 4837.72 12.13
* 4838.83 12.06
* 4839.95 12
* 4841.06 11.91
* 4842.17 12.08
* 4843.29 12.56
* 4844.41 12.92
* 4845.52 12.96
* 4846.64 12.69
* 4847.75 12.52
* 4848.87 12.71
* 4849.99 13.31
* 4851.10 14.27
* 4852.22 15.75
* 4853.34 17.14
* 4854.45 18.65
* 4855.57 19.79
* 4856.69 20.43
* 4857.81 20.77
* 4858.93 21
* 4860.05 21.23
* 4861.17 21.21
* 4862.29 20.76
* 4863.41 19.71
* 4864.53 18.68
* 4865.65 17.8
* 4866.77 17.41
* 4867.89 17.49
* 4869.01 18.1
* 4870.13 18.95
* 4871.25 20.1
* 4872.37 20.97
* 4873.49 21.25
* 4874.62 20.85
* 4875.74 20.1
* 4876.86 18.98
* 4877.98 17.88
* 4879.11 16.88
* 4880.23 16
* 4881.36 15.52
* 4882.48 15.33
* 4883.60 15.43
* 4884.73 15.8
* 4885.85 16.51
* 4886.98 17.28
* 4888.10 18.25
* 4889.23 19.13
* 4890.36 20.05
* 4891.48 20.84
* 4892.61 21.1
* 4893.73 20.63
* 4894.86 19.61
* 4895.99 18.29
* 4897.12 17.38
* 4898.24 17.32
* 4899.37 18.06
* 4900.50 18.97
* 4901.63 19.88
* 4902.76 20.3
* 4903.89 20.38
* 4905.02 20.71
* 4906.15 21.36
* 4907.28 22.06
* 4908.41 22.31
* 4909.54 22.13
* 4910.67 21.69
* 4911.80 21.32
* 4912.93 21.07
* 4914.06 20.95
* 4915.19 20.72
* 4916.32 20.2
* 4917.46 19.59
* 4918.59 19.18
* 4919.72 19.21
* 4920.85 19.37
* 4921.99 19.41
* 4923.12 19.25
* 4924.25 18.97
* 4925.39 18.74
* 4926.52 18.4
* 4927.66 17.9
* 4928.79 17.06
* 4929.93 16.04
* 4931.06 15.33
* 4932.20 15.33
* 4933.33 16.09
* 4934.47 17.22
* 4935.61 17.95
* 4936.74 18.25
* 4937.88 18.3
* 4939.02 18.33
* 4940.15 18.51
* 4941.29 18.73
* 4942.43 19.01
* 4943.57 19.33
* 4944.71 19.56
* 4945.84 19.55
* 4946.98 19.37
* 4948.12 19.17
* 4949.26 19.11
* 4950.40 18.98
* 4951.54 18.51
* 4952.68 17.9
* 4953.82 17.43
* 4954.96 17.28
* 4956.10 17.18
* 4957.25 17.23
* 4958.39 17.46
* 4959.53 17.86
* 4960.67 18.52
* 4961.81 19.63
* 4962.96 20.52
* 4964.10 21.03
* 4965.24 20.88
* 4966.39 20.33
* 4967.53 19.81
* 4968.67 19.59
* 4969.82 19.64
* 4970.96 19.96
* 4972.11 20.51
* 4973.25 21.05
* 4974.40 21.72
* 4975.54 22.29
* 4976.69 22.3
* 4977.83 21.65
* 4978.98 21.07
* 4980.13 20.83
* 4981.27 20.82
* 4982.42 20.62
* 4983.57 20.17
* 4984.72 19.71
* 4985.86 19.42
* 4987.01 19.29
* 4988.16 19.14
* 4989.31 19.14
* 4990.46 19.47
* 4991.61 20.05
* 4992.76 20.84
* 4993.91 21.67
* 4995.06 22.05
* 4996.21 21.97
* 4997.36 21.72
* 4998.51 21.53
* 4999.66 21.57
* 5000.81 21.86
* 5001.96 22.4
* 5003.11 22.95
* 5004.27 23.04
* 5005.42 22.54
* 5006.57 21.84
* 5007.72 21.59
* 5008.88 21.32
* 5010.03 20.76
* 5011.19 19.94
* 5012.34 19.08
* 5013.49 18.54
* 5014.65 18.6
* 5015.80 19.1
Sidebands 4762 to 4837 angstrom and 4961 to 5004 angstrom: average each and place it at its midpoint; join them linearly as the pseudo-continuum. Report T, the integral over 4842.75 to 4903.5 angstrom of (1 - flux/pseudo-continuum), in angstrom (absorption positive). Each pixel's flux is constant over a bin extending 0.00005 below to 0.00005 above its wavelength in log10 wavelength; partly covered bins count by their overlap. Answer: 1.75 angstrom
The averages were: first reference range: 16.9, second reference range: 20.8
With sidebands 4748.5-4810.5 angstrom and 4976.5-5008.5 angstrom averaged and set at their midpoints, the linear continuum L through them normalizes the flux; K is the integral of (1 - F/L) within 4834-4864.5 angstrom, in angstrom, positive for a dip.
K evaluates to 4.53 angstrom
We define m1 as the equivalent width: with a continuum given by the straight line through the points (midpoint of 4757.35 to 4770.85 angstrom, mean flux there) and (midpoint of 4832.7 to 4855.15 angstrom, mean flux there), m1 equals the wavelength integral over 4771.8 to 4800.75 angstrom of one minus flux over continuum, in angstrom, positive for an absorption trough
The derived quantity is -2.11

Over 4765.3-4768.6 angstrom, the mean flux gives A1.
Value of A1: 17.7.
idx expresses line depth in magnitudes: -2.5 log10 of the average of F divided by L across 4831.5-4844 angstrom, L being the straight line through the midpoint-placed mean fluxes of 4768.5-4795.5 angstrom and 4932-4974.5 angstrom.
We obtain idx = 0.35 mag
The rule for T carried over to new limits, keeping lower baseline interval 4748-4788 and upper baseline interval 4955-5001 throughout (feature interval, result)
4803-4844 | 6.6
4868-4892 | 0.8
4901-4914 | -1.3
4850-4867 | -0.2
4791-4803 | 0.4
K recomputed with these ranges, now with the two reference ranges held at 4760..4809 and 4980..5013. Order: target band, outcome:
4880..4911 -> 0.4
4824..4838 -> 2.6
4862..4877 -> -0.4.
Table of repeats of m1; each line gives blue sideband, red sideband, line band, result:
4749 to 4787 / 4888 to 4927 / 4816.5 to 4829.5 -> 1.3 angstrom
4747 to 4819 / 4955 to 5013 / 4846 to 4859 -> 1.3 angstrom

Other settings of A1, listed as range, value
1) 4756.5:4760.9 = 16.3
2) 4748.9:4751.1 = 17.4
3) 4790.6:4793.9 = 16.2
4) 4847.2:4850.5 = 12.8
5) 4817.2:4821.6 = 17.6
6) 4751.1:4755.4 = 15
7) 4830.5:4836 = 14.9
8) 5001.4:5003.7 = 22.6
